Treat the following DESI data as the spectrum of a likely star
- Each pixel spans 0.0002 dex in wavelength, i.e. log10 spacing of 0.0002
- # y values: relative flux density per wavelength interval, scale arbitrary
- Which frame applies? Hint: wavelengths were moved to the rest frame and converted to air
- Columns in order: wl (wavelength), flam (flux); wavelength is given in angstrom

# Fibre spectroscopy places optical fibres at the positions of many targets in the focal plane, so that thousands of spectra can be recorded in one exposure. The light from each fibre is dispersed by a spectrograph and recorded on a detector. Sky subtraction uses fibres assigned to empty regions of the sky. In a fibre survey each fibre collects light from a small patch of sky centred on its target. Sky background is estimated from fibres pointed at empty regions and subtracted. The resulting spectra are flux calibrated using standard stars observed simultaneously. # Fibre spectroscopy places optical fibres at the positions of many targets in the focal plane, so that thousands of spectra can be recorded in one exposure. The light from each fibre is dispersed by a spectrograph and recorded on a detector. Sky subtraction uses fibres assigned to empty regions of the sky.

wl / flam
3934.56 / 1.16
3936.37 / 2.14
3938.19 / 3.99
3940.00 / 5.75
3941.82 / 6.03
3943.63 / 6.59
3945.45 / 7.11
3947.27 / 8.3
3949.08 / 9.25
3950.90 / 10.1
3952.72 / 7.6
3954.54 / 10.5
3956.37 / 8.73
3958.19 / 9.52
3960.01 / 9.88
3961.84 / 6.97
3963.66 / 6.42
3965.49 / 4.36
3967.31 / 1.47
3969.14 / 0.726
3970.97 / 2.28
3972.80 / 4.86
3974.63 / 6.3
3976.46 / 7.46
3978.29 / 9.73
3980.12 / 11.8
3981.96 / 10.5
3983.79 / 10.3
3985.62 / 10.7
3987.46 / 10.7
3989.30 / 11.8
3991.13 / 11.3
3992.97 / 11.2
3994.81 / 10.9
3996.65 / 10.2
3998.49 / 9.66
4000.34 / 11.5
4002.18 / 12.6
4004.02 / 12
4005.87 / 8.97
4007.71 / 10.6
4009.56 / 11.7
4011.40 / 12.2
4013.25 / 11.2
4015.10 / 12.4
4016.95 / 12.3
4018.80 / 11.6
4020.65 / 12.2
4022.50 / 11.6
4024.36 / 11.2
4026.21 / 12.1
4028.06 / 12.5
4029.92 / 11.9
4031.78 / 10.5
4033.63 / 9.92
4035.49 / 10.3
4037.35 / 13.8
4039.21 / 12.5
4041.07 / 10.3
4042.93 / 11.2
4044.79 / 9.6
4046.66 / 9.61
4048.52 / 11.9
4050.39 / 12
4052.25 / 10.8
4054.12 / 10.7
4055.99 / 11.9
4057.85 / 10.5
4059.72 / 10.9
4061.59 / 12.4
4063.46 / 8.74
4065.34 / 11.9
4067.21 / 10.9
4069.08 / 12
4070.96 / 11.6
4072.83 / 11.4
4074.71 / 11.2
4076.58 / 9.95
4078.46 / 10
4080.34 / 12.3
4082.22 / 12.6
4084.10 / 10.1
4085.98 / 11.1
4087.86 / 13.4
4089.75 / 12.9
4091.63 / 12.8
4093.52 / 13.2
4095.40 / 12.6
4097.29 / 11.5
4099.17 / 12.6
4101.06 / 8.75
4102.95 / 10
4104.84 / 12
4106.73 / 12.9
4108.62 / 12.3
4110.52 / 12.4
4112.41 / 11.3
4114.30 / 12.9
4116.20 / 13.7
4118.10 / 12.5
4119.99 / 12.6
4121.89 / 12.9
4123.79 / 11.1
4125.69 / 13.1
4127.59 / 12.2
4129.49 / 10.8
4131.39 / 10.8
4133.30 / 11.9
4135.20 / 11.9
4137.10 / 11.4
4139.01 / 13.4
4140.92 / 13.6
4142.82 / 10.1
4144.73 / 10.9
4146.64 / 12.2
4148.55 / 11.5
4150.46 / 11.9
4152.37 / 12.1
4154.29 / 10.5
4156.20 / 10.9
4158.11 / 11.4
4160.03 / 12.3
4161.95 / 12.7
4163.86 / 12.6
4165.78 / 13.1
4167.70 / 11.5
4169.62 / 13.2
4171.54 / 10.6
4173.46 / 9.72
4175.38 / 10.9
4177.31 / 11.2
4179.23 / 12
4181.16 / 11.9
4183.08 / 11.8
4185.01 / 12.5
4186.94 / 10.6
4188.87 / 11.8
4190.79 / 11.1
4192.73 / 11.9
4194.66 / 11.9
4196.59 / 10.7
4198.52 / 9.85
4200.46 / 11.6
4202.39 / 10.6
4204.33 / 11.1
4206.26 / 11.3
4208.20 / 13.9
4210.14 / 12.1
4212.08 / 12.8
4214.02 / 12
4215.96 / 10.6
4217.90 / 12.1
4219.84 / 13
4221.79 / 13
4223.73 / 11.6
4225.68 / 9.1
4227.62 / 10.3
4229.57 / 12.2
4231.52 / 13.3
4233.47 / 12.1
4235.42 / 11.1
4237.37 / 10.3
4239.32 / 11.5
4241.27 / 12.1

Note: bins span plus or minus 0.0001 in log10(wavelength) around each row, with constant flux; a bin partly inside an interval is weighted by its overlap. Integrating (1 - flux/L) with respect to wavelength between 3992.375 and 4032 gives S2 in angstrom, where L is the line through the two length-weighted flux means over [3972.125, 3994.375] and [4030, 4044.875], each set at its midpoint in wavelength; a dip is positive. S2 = -3.41 angstrom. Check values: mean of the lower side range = 9.8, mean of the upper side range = 11.1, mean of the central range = 11.4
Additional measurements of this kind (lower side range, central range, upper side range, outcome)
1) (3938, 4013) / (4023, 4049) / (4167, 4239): -4.95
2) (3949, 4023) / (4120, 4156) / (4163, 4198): -2.23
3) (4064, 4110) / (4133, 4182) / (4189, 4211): -0.88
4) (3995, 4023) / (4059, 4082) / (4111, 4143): 1.24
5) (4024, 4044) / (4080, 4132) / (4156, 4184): -1.96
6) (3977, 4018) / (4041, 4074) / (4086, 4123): 1.94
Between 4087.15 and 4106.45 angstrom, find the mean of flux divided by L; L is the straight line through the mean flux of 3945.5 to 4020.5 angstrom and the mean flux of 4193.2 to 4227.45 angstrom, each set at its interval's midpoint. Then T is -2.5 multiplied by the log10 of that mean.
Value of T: -0.15 mag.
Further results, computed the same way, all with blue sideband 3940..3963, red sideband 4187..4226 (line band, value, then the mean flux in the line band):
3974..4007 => -0.19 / 10.5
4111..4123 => -0.21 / 12.6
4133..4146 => -0.11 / 11.9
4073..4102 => -0.16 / 11.7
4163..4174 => -0.07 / 11.9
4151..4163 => -0.07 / 11.7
